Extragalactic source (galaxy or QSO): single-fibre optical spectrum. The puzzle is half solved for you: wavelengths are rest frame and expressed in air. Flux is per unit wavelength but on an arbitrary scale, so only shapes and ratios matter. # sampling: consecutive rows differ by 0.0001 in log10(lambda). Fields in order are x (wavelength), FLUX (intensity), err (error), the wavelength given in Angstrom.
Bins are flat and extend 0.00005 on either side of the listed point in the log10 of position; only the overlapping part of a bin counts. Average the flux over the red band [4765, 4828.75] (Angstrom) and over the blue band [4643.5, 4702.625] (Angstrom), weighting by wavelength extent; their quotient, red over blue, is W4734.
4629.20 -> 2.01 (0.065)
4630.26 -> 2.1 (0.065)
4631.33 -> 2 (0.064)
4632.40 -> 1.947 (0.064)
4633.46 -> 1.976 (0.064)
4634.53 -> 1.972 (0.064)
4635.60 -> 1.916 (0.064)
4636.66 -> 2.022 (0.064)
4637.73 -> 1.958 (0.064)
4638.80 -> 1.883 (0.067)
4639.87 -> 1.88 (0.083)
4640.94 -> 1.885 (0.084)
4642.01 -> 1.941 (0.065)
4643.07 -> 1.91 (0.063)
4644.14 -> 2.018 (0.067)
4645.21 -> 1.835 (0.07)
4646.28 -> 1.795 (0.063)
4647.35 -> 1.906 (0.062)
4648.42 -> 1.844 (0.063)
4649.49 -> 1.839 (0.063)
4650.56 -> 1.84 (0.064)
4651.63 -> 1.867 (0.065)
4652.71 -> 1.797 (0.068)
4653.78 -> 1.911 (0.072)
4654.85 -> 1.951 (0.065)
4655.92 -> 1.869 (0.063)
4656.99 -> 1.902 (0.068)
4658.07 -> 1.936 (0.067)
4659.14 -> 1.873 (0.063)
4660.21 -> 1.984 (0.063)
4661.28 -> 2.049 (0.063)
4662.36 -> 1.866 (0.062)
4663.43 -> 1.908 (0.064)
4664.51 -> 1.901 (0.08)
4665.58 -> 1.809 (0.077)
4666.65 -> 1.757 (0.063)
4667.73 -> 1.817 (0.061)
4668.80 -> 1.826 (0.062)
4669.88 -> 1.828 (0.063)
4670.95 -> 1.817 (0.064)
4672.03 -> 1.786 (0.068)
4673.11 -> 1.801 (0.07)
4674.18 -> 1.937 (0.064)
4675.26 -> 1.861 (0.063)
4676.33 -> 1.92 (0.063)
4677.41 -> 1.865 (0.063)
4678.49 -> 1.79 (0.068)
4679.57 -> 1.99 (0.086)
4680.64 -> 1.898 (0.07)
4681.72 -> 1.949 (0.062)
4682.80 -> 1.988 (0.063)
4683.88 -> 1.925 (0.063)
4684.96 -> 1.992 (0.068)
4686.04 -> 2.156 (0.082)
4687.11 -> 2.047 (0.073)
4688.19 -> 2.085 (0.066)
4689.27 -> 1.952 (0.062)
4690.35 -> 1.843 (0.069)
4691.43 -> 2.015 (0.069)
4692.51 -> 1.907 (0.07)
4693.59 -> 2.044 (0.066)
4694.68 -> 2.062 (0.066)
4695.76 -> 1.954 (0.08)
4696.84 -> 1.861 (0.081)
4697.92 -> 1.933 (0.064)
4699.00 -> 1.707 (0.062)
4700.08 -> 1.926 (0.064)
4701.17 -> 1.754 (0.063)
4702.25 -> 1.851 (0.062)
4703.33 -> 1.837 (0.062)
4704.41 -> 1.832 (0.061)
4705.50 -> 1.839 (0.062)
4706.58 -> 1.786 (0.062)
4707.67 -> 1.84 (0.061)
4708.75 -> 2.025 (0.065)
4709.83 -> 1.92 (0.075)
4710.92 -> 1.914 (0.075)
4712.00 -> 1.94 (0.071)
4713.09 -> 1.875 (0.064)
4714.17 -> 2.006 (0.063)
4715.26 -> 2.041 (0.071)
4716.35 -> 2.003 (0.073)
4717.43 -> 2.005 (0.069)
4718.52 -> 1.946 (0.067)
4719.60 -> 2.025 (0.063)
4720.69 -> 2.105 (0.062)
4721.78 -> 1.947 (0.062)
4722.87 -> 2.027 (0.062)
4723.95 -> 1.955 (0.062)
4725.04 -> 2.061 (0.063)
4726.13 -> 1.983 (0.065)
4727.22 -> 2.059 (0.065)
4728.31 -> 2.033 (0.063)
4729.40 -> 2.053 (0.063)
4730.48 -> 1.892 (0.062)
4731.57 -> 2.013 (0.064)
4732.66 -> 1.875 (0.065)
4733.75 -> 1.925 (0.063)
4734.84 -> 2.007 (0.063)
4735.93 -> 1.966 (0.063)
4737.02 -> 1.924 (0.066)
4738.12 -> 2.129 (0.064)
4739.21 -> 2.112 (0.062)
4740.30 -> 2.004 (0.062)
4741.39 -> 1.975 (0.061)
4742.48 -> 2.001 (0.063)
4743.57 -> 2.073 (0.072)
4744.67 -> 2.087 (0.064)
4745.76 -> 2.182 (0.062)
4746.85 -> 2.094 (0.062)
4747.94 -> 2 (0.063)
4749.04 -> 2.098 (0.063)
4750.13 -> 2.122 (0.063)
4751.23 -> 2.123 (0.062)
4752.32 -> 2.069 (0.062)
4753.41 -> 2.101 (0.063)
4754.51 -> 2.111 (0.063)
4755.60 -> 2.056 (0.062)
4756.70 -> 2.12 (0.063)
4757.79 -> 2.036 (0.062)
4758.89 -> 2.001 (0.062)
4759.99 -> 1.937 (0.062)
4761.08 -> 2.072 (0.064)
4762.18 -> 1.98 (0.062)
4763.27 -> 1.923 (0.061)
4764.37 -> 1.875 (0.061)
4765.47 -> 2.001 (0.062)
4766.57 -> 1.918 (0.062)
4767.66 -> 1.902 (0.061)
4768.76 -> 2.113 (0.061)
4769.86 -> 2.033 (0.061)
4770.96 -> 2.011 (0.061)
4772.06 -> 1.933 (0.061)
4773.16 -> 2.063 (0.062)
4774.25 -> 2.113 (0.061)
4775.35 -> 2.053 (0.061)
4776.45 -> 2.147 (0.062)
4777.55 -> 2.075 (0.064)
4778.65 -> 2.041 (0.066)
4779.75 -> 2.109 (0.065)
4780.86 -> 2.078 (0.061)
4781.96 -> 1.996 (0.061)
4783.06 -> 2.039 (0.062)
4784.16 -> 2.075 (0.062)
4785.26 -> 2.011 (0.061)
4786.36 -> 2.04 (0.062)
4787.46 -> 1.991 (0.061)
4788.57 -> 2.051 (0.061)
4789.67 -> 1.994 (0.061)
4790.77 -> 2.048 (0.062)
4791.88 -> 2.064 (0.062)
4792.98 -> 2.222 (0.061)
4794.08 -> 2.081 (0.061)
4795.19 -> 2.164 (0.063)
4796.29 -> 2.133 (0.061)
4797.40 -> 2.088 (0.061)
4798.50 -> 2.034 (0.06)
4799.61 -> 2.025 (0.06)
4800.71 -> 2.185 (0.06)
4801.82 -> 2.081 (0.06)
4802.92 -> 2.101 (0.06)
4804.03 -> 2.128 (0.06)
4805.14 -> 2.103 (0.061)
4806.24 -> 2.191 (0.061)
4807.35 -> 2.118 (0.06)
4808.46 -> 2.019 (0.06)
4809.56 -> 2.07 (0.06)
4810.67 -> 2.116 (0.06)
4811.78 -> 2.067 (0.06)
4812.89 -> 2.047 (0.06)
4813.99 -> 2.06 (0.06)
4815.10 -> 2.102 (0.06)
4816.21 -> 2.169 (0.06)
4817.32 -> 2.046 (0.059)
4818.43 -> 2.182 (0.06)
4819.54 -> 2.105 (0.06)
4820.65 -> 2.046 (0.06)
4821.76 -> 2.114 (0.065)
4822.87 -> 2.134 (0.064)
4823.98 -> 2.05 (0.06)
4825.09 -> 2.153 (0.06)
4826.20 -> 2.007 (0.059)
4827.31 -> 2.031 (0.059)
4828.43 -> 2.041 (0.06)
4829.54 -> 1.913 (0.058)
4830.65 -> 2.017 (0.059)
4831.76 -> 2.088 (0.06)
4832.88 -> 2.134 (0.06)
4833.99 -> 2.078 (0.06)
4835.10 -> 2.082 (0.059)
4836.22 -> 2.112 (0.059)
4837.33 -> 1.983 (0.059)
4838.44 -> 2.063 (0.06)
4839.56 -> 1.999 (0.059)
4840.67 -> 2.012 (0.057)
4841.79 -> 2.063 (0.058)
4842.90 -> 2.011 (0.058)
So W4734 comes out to 1.09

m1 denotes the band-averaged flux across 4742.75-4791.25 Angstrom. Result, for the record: 2.04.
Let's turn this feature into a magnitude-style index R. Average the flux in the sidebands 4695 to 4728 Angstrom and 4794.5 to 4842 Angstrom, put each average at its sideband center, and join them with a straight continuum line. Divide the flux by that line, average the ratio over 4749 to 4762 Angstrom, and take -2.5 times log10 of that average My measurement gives -0.04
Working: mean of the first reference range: 1.93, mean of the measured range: 2.07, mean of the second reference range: 2.08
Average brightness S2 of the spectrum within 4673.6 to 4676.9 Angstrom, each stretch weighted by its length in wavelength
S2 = 1.91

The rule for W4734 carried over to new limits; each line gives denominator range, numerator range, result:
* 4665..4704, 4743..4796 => 1.08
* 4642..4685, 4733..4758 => 1.09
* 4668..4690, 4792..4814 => 1.10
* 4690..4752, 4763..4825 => 1.05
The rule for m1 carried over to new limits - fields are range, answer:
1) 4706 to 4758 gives 2.01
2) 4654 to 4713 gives 1.9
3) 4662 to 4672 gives 1.83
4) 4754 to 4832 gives 2.06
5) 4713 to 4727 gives 2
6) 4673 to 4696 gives 1.96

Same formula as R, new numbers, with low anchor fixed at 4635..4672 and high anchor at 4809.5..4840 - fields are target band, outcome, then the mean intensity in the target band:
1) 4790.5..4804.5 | -0.03 mag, 2.1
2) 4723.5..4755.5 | -0.03 mag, 2.04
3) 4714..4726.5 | -0.03 mag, 2.01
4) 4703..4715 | 0.03 mag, 1.9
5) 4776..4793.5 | -0.02 mag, 2.06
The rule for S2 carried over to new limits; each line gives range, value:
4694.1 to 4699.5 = 1.9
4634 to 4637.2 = 1.97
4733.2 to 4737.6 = 1.95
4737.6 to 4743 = 2.05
